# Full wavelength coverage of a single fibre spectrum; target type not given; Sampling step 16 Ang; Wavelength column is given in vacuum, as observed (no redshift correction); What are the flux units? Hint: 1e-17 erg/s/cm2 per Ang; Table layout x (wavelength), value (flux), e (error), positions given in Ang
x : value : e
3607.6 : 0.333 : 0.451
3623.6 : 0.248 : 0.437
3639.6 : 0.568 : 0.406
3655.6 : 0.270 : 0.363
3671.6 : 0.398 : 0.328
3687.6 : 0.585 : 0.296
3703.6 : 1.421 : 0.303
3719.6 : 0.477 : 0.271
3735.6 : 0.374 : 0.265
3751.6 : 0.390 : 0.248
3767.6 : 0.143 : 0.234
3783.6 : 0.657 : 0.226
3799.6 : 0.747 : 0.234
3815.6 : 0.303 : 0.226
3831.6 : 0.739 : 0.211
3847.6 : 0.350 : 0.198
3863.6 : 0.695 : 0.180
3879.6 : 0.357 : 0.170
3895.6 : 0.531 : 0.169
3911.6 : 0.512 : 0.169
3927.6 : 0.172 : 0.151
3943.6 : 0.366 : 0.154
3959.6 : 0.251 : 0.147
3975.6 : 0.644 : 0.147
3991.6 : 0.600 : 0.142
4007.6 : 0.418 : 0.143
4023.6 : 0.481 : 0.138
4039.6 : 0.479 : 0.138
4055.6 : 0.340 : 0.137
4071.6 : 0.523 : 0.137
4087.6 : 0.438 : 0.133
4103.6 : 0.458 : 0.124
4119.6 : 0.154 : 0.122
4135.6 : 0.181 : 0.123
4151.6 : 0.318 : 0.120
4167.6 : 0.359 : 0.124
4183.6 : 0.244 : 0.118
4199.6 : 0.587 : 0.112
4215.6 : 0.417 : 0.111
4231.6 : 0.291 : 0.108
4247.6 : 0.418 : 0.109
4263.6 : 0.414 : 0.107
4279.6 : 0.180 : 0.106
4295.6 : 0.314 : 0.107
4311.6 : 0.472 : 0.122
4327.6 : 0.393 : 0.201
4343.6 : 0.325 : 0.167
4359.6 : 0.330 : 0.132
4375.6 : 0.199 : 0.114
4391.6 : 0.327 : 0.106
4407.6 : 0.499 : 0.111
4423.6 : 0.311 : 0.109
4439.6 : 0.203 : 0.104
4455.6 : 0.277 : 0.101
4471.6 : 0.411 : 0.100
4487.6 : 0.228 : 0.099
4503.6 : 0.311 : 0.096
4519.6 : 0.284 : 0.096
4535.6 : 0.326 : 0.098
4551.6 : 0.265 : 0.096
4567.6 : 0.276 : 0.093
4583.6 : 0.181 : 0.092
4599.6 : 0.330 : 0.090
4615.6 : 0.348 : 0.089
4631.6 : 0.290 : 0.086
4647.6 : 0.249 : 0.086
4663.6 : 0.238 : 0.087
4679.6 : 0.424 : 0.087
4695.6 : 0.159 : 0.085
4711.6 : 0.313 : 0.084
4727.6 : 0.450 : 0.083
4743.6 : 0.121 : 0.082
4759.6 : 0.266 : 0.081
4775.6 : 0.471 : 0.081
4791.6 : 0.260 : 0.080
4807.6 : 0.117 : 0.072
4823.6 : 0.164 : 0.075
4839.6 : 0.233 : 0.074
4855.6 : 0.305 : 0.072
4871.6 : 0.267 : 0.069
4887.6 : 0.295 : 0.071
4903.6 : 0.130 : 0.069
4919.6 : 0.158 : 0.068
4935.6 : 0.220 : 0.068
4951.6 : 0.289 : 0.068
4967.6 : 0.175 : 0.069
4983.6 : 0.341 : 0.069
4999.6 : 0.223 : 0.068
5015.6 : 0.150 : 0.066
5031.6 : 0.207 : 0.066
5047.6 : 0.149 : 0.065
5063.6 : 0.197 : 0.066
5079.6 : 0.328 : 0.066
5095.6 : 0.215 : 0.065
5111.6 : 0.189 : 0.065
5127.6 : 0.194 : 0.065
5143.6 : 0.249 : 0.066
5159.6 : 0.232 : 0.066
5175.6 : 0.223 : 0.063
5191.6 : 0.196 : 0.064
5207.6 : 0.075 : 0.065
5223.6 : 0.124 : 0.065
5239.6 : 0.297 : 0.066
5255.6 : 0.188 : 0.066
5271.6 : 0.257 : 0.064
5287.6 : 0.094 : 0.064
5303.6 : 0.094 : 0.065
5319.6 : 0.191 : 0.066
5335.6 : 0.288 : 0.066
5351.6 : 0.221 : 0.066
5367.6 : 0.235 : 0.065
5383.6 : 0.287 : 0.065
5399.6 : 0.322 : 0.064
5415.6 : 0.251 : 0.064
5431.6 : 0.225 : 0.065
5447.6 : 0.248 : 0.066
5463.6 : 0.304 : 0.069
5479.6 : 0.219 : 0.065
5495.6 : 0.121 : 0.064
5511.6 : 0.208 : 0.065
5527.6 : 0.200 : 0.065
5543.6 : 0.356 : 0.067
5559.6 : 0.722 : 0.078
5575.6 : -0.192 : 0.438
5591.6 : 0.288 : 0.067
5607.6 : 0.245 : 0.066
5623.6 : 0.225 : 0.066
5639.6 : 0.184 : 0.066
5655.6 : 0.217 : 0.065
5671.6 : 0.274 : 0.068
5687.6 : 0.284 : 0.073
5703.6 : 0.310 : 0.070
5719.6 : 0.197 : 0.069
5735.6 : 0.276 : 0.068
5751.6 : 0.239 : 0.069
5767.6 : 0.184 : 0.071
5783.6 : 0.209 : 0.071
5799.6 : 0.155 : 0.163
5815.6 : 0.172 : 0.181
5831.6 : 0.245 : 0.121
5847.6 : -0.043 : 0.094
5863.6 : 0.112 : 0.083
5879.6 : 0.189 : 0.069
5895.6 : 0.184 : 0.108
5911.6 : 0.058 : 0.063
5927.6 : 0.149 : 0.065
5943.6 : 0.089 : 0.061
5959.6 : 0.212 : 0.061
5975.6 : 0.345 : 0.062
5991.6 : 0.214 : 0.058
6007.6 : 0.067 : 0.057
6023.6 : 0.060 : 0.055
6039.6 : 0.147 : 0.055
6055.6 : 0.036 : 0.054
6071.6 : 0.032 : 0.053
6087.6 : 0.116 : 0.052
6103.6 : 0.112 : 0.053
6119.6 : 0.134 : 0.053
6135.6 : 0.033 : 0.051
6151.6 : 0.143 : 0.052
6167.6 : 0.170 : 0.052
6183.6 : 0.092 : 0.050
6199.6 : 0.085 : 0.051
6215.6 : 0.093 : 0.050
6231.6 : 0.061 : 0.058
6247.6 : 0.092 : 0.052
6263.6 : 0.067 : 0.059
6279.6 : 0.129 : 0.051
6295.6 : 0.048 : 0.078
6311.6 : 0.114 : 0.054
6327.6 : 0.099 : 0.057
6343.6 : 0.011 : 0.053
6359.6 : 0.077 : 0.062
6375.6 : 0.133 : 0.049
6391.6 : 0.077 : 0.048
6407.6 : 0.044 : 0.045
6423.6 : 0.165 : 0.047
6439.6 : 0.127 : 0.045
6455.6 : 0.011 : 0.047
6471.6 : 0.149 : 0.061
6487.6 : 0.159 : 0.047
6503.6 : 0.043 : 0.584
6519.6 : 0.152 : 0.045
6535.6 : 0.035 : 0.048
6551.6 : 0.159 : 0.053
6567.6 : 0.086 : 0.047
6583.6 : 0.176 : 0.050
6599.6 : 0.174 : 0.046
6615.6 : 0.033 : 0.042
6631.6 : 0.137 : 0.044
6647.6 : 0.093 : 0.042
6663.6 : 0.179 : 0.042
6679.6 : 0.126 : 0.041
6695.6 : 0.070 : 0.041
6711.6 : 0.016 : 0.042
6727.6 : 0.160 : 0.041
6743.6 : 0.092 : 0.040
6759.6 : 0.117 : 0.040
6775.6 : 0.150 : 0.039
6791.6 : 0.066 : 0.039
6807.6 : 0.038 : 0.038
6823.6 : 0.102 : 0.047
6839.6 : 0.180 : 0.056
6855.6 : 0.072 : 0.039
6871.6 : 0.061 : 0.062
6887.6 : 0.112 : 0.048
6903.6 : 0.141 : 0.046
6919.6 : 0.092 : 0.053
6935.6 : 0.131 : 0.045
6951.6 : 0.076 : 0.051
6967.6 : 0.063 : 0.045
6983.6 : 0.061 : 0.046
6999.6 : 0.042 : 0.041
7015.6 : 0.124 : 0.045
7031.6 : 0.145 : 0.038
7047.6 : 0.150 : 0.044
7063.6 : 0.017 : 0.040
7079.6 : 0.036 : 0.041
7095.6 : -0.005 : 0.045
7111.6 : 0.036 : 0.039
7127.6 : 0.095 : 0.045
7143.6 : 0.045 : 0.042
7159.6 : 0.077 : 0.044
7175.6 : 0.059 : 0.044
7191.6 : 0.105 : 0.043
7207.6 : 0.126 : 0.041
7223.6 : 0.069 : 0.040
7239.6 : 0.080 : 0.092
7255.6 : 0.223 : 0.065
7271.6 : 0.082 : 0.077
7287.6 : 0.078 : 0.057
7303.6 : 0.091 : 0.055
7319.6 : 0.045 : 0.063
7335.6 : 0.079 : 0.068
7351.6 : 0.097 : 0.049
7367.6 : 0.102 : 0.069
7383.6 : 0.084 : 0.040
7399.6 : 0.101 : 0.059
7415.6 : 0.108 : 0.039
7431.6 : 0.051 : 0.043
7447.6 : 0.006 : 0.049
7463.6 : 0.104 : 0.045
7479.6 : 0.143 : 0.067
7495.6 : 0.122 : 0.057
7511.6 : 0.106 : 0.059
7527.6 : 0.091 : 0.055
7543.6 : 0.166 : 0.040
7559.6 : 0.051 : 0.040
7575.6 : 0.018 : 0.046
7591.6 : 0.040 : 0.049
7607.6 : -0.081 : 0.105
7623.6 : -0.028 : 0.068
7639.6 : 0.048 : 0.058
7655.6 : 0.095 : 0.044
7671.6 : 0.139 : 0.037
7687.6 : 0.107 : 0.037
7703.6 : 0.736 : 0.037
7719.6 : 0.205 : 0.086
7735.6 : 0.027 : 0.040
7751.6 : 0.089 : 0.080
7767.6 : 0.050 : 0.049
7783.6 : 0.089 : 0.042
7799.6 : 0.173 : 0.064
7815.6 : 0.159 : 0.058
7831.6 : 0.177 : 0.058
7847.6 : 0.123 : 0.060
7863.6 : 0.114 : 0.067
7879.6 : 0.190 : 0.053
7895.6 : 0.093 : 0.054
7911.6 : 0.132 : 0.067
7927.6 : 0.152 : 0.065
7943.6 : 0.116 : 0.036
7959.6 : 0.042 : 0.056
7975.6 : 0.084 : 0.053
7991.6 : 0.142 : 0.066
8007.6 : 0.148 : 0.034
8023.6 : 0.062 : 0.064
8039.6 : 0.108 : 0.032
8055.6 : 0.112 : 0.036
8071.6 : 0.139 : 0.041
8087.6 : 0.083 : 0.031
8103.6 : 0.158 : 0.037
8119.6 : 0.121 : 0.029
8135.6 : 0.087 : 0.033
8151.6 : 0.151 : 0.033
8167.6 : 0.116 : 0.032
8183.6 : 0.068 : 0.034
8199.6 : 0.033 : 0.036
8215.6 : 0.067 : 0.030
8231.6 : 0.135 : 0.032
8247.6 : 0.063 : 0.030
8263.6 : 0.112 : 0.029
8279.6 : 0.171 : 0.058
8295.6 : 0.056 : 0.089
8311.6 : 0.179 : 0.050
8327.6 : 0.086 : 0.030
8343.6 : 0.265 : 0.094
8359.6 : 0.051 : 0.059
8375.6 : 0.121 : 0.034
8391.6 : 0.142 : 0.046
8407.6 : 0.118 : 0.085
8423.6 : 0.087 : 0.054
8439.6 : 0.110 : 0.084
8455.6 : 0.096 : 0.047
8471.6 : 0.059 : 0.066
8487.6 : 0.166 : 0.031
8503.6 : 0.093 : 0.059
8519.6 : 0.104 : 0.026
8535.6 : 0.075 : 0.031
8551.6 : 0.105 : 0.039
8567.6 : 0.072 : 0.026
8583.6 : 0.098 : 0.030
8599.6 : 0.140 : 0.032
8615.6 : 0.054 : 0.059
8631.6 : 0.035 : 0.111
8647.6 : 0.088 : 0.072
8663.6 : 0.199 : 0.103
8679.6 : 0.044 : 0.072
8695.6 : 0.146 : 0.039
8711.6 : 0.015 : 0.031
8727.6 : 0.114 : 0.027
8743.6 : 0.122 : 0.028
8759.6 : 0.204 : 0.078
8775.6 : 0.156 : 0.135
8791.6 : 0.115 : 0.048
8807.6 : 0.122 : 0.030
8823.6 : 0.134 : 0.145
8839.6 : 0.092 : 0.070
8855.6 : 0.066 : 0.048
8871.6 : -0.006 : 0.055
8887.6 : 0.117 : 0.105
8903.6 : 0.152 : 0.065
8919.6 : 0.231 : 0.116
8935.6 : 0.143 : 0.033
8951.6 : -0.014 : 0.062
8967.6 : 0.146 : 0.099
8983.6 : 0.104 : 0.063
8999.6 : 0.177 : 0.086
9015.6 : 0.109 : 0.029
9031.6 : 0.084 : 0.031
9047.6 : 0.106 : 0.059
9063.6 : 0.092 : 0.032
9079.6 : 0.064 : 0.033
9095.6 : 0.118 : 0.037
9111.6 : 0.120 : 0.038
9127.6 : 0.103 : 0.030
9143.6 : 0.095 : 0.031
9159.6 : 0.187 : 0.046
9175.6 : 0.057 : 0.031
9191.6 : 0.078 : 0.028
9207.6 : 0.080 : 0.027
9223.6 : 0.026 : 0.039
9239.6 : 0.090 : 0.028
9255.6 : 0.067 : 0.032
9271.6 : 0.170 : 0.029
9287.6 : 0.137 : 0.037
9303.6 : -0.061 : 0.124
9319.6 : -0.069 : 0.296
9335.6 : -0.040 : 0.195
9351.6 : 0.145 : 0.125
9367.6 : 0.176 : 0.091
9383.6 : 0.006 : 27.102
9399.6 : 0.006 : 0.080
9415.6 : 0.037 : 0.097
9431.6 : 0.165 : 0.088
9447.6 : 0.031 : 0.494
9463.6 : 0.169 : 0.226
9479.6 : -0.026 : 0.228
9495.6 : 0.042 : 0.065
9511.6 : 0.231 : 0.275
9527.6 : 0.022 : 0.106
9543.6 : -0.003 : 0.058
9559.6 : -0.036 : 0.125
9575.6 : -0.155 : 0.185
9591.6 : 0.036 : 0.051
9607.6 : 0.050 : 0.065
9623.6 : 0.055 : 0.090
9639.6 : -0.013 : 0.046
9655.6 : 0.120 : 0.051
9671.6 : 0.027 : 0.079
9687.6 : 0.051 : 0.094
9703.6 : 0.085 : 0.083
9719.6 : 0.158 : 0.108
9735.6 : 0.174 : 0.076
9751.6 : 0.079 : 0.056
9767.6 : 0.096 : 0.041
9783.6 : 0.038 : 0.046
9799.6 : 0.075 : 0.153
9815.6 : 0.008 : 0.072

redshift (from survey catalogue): 1.067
